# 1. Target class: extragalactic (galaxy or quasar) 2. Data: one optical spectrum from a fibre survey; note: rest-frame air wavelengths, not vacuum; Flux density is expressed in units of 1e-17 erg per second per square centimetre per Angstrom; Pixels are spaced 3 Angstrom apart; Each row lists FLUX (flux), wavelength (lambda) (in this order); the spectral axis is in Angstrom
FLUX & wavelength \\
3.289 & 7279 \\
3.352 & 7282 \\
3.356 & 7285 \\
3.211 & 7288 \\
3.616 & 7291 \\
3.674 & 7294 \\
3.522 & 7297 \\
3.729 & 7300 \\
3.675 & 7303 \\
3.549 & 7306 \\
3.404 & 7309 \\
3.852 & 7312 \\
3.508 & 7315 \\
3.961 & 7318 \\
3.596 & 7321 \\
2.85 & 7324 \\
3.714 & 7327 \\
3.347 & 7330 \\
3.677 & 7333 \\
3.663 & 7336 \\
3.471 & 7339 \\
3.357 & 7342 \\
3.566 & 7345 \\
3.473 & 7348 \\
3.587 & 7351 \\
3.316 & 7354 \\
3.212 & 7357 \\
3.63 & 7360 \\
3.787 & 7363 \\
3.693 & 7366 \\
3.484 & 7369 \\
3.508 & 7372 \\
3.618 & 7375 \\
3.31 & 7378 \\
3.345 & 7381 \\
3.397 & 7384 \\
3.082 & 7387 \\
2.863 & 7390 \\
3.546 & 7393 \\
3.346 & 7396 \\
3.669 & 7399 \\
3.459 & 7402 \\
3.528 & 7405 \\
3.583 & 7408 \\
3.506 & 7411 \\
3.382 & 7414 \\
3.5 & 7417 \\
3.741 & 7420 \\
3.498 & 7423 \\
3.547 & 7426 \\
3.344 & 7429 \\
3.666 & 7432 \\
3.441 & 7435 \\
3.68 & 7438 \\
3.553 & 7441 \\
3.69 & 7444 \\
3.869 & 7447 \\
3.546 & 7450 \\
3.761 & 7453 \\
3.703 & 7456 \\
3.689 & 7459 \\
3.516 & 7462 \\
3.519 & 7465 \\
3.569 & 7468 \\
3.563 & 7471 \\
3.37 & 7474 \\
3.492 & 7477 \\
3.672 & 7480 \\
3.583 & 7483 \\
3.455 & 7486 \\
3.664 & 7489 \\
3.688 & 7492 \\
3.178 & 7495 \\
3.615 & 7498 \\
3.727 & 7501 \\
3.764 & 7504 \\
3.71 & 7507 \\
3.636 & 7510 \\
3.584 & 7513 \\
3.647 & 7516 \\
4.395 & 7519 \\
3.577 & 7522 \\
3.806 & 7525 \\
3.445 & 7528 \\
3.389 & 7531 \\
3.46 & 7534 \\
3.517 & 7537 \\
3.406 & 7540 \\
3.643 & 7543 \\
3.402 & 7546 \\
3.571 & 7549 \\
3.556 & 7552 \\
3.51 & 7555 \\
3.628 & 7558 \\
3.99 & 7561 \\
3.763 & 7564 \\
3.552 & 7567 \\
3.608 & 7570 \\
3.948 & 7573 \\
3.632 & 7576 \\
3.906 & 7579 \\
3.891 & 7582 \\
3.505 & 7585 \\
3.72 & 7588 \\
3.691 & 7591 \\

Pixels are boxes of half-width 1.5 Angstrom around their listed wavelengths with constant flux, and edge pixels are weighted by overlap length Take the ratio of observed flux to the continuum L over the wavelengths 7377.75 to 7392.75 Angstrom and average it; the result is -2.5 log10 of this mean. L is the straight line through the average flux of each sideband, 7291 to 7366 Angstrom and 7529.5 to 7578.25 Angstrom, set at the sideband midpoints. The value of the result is 0.11 mag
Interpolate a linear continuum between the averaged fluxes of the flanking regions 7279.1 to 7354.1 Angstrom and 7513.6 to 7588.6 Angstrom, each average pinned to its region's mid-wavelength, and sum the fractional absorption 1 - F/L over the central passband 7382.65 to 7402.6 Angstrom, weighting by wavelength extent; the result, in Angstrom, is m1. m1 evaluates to 1.3 Angstrom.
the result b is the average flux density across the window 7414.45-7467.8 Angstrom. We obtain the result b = 3.6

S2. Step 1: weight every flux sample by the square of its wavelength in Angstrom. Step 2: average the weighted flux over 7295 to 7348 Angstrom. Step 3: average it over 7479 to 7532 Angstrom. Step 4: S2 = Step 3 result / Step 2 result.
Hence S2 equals 1.08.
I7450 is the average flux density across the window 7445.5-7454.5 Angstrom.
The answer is 3.73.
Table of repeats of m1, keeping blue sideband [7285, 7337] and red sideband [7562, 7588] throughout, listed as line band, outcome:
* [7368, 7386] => 0.8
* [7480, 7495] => 0.4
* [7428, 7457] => 0.1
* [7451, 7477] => 0.5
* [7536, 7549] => 0.7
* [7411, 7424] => 0.3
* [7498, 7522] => -0.5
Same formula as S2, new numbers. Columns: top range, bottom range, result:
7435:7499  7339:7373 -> 1.05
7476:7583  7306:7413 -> 1.09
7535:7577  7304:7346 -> 1.09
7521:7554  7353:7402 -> 1.07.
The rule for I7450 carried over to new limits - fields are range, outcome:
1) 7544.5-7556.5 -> 3.51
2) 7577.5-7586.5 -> 3.77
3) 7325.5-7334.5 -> 3.58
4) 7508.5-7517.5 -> 3.62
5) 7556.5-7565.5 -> 3.79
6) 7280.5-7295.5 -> 3.44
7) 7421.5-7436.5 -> 3.5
